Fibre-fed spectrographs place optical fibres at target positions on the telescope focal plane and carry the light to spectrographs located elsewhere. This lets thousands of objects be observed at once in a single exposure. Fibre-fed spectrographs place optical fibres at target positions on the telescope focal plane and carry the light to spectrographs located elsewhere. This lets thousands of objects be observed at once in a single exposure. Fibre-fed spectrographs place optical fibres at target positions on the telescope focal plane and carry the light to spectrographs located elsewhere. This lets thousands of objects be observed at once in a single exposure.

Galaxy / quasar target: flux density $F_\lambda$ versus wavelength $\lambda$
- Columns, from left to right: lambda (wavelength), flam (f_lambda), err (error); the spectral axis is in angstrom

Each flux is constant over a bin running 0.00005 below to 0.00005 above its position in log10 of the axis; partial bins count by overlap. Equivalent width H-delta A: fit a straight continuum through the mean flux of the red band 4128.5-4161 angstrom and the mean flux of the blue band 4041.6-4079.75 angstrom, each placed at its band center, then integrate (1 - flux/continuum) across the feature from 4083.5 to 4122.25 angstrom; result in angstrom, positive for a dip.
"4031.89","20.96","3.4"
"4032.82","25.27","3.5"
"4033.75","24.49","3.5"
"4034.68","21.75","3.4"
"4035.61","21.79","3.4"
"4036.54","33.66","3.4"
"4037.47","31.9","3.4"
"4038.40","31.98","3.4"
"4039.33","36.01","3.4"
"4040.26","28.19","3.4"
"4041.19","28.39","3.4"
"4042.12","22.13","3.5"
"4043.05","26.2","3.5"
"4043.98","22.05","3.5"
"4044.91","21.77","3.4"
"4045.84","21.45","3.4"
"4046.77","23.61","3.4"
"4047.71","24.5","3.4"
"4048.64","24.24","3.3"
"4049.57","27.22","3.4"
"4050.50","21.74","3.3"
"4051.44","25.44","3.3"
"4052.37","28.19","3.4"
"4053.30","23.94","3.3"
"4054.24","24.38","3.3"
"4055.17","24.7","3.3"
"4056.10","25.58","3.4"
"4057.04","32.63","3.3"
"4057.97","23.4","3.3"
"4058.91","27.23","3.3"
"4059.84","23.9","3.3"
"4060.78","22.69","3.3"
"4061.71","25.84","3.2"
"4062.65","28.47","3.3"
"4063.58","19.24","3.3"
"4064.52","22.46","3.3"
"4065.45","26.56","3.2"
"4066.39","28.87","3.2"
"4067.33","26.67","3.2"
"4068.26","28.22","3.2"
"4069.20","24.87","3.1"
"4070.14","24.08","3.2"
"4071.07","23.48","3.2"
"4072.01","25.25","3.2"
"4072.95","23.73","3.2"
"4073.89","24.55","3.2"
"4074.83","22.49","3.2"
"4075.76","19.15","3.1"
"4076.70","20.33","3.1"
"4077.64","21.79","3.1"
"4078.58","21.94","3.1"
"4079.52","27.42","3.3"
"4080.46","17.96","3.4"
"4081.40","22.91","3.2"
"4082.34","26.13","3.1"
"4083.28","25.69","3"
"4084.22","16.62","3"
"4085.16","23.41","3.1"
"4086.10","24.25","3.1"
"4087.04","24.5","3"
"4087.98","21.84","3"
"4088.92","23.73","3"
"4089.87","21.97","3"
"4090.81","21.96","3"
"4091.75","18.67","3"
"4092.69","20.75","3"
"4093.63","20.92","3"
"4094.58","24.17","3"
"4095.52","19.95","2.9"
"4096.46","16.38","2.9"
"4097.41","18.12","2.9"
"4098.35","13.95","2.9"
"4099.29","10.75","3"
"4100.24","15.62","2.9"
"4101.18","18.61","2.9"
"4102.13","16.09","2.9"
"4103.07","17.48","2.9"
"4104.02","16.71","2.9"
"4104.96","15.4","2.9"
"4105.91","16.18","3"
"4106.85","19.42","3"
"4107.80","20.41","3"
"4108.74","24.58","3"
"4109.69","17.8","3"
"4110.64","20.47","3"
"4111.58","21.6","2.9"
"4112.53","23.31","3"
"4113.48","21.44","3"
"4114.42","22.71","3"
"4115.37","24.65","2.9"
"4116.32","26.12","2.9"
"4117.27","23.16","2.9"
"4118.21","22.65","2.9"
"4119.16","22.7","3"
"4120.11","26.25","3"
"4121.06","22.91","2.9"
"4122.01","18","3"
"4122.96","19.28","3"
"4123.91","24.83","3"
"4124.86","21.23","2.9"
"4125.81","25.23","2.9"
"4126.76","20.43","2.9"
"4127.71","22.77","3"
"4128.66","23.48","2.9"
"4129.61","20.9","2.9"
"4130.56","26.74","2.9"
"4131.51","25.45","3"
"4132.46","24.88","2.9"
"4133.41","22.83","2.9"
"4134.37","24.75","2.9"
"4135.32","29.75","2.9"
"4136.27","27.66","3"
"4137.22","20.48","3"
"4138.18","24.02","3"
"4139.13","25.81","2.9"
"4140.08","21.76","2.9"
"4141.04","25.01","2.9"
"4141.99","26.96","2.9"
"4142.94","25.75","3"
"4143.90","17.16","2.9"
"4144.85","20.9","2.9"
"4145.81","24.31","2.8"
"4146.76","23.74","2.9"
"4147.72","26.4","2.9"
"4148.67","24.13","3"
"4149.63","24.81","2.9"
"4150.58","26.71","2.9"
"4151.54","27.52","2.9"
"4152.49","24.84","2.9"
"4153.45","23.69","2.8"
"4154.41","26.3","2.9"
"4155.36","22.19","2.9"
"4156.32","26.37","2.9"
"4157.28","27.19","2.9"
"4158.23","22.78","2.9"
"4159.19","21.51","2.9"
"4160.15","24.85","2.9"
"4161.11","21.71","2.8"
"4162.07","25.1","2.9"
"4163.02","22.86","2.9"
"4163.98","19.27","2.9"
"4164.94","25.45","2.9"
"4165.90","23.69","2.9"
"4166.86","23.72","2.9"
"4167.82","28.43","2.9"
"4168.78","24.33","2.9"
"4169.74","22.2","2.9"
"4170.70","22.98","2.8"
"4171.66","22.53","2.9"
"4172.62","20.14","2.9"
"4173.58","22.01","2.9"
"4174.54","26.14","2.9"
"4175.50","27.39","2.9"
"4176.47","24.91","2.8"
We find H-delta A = 6.33 angstrom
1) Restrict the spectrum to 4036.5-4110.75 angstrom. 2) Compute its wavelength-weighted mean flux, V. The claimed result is 23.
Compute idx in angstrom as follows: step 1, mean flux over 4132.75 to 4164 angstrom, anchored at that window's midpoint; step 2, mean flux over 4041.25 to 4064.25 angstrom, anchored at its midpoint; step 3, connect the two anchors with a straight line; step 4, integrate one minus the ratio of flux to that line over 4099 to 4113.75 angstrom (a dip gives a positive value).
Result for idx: 3.6 angstrom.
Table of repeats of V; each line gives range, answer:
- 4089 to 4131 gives 20.6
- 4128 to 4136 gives 24.9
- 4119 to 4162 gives 24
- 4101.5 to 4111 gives 18.4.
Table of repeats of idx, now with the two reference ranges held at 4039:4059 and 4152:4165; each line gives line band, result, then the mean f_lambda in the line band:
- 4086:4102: 3.4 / 19.6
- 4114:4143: 0.5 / 23.8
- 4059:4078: 0.7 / 24.2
